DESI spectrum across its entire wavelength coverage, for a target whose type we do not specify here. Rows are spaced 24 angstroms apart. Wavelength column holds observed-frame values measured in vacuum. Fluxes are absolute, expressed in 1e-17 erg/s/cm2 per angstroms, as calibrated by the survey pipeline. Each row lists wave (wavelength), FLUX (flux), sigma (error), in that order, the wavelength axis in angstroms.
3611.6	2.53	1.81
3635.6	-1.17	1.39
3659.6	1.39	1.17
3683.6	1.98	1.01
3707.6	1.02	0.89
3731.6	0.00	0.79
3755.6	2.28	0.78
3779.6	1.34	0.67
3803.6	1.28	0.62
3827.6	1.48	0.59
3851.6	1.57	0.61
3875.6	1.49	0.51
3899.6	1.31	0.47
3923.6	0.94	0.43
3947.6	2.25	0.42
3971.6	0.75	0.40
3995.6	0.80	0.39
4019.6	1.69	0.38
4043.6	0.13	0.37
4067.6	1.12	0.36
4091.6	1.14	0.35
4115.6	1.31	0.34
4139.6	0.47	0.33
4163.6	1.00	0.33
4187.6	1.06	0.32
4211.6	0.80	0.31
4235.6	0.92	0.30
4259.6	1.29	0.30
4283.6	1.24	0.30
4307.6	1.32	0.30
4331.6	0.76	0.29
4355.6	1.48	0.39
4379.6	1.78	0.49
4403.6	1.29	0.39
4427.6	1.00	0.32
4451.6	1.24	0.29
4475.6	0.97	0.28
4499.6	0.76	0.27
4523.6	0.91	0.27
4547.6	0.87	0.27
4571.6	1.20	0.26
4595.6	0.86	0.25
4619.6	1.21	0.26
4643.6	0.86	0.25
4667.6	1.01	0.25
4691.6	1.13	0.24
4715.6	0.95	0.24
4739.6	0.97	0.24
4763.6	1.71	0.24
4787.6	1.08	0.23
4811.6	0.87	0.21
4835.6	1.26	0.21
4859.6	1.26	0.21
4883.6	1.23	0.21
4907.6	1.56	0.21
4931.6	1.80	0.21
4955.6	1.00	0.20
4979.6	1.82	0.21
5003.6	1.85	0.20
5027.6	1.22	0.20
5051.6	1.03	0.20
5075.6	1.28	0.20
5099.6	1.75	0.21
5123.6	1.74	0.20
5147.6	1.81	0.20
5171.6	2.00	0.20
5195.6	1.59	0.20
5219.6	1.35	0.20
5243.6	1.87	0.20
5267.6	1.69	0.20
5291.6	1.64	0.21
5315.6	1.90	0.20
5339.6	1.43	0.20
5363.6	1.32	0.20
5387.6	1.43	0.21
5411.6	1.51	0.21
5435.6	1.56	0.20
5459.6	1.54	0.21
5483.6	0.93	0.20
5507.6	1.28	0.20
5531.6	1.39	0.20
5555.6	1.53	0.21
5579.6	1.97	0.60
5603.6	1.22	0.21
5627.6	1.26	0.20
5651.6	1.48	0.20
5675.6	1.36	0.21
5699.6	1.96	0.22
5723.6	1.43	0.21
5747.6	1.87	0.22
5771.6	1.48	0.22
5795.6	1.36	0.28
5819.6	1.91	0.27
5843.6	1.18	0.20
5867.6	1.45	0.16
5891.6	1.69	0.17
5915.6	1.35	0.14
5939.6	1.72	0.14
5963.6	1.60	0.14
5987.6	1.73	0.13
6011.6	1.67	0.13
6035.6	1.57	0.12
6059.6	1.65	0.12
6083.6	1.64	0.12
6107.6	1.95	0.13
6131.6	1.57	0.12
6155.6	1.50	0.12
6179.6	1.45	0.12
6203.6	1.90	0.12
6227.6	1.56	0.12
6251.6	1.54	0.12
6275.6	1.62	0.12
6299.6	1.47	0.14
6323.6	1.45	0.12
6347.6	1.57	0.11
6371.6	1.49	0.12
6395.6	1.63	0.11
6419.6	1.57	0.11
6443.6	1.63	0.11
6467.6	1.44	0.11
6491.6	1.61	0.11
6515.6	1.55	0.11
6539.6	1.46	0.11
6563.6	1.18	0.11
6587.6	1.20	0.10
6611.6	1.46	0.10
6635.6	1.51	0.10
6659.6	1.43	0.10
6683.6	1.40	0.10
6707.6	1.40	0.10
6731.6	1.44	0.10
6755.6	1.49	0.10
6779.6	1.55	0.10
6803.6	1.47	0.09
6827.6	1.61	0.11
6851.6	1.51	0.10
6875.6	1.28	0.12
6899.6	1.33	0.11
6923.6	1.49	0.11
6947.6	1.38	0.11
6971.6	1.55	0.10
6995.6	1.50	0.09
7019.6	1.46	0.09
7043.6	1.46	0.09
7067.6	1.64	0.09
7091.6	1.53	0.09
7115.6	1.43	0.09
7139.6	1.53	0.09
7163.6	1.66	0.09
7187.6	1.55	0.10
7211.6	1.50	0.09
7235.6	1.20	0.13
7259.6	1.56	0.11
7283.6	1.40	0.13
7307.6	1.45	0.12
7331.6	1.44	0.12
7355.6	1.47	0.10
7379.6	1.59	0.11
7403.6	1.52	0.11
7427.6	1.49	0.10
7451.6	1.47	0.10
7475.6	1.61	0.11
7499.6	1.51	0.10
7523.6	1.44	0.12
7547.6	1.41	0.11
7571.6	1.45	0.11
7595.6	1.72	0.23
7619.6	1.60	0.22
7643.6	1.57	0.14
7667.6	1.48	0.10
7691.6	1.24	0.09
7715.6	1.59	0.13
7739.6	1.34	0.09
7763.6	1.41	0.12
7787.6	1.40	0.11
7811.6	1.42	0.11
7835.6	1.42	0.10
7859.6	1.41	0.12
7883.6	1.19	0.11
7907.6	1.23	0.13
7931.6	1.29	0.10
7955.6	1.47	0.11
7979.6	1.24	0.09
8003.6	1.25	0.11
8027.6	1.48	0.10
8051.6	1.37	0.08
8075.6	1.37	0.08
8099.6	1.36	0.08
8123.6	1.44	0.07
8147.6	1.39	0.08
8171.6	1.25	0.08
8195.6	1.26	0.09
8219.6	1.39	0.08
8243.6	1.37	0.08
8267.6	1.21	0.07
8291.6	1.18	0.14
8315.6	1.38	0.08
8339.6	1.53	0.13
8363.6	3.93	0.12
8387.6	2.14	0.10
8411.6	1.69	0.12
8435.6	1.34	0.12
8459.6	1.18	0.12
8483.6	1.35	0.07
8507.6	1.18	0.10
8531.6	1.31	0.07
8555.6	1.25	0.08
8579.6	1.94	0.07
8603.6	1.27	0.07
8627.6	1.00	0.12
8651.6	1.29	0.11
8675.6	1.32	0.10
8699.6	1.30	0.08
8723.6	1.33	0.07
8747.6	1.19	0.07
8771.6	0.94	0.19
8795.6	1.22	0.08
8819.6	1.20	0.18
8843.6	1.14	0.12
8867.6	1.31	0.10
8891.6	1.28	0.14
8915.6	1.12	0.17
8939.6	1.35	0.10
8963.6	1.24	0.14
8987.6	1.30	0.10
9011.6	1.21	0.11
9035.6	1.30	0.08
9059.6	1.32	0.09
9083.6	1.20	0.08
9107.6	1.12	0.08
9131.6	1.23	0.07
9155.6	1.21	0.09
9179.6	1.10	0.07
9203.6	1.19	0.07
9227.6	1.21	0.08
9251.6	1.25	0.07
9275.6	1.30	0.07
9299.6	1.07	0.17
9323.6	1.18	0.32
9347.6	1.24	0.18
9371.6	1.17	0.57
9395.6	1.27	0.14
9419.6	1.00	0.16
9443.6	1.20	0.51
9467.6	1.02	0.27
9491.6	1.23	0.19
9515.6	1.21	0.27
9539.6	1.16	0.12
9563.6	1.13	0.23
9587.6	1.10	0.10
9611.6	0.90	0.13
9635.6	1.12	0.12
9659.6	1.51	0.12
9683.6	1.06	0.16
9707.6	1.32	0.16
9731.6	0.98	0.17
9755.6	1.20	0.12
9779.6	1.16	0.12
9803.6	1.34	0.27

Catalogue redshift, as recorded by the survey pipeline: 0.275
